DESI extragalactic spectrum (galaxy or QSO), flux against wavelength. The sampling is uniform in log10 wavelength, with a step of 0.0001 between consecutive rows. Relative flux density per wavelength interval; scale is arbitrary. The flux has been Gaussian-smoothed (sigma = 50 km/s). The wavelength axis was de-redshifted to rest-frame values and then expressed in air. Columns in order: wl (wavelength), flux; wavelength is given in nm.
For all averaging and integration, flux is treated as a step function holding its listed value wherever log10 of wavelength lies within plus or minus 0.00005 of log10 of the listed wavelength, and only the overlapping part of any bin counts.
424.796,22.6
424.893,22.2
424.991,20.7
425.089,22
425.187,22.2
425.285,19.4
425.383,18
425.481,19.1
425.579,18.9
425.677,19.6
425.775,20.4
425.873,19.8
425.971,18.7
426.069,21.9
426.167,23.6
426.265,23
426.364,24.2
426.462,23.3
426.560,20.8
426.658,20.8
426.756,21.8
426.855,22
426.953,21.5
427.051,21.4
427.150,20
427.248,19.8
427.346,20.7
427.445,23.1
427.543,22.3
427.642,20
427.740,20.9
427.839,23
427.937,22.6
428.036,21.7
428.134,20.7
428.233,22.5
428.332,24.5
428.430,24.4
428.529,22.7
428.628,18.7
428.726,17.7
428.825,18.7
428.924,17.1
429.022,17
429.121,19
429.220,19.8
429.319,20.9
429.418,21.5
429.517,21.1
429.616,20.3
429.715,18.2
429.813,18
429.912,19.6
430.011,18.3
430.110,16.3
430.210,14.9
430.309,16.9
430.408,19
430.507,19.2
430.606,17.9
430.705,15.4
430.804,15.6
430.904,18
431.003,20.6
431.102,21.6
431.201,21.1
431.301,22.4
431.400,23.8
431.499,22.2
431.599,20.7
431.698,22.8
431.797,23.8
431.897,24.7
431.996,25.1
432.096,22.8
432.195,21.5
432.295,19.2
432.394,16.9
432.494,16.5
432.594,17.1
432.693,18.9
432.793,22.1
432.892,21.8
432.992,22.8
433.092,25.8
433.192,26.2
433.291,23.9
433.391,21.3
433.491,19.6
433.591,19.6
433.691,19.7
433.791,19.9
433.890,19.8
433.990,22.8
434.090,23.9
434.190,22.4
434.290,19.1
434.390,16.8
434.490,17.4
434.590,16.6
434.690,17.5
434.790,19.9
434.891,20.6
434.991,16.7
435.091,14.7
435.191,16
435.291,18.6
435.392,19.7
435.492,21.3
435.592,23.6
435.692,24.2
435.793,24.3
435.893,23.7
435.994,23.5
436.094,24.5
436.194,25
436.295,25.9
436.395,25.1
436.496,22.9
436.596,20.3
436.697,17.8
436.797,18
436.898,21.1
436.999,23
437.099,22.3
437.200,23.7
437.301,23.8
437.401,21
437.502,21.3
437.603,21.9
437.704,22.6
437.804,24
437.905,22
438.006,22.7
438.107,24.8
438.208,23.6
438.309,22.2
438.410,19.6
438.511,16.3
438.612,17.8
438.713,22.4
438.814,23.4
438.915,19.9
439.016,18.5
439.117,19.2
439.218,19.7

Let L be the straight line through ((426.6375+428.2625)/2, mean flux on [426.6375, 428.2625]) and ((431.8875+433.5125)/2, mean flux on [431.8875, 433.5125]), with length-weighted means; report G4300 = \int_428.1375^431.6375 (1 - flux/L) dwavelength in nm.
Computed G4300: 0.31 nm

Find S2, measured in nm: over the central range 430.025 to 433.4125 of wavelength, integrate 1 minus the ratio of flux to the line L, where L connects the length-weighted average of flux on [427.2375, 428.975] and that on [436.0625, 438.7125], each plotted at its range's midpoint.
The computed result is 0.16 nm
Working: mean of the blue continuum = 21.2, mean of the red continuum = 22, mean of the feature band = 20.5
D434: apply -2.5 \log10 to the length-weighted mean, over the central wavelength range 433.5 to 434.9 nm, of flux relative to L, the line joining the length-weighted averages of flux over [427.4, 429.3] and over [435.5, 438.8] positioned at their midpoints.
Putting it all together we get 0.11 mag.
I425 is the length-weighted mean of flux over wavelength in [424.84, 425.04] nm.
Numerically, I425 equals 21.5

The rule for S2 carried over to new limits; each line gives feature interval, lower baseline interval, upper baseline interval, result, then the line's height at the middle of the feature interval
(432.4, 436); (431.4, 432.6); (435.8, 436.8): 0.28 nm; 22.2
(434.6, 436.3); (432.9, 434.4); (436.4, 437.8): 0.06 nm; 21.7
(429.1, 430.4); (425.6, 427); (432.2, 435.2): 0.12 nm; 20.8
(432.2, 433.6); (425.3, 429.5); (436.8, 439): 0.03 nm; 21.3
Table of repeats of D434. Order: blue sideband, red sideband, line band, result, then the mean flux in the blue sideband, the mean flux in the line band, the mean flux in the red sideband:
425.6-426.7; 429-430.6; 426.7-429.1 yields -0.05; 21.4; 21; 18.8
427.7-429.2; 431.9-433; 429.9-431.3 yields 0.13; 20.7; 18.3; 20.5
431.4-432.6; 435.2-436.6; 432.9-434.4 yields 0.02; 21.4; 21.7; 22.9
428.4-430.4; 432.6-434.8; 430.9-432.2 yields -0.13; 19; 22.4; 20.8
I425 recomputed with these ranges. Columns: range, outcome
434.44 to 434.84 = 17.9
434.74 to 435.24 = 17.6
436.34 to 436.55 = 24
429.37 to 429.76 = 20.3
